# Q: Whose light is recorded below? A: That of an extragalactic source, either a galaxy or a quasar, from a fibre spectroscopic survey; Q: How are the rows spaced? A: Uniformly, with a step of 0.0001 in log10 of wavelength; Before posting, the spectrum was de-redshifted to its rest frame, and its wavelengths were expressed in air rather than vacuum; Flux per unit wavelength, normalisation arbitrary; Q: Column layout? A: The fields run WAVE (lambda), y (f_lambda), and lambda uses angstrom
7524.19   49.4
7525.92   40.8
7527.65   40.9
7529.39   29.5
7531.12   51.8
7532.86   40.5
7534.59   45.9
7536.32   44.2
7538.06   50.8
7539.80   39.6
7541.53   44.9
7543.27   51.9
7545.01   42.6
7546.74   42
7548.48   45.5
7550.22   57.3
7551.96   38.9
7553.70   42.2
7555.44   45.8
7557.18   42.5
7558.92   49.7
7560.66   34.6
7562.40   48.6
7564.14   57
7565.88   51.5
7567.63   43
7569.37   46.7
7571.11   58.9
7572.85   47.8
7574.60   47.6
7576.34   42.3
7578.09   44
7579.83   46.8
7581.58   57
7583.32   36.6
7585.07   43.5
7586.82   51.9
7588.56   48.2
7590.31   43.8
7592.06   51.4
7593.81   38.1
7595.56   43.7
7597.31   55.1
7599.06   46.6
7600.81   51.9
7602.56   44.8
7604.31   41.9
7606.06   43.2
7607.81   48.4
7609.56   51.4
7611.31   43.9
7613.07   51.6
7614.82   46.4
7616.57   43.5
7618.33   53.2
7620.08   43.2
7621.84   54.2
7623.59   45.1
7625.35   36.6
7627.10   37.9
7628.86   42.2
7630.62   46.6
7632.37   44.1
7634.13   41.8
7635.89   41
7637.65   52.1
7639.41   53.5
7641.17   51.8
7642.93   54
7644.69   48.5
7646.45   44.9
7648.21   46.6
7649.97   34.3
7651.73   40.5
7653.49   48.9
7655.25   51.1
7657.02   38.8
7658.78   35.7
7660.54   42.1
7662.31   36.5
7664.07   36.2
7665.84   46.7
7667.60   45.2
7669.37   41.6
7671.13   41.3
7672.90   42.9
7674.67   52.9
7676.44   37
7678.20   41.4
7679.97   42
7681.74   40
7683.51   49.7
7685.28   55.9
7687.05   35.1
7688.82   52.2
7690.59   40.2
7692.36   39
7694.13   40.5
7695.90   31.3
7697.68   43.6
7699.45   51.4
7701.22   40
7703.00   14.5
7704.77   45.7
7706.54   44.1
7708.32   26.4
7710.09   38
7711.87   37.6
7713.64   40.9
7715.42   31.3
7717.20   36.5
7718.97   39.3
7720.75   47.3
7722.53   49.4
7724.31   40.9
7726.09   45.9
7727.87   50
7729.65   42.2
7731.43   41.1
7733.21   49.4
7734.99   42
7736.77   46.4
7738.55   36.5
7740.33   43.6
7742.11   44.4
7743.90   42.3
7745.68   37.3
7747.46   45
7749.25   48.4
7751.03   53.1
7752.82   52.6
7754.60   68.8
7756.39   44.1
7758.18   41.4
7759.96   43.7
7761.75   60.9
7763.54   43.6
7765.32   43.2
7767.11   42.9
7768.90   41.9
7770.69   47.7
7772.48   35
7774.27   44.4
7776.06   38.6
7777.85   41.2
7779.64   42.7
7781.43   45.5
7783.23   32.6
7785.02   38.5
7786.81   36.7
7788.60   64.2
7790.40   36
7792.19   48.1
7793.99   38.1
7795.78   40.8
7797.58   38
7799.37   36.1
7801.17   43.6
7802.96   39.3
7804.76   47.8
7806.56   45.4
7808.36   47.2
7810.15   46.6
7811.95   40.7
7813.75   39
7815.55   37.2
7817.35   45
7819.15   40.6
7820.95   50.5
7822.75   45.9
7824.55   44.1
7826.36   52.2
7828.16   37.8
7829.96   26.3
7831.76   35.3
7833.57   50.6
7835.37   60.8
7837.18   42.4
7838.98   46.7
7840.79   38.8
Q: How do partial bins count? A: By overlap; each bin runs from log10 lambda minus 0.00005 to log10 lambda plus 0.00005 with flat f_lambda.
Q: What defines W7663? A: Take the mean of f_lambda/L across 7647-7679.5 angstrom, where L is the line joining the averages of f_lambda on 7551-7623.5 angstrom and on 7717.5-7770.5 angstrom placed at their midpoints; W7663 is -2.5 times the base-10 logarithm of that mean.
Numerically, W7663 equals 0.10 mag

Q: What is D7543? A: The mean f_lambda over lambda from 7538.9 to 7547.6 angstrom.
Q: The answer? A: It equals 44.2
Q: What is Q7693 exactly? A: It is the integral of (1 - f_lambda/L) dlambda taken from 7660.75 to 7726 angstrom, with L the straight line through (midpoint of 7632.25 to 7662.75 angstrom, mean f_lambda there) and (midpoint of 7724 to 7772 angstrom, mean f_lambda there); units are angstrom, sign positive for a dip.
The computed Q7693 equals 6.2 angstrom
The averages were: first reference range 44.9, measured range 41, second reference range 45.9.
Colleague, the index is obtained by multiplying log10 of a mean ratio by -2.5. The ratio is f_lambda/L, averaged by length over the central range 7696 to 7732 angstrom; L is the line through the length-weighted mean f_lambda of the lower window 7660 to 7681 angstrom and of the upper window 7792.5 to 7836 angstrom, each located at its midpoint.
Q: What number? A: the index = 0.06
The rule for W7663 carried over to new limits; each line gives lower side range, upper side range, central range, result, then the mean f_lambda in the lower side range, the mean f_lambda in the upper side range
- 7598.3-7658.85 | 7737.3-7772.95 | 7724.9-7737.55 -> 0.02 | 45.9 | 46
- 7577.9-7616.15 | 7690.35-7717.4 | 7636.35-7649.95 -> -0.14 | 46.8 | 37.5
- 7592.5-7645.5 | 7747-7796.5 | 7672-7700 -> 0.06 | 46.6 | 45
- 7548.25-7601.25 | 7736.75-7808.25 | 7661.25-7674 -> 0.10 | 47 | 44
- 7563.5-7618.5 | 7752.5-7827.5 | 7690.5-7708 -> 0.18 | 47.4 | 44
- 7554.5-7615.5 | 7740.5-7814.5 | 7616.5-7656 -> 0.01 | 47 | 44.1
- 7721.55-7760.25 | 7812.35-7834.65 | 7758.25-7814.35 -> 0.02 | 45.9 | 42.2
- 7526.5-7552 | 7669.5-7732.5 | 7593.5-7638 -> -0.07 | 44.6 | 41.4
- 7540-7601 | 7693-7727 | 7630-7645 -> -0.12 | 46.7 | 39.2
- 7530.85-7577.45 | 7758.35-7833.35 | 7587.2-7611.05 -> -0.03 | 46.4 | 42.6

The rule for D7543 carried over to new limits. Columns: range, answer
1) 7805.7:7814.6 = 43.8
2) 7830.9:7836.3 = 48.9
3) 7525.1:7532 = 40.7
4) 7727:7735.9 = 44.9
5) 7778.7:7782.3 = 44.1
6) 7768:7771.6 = 44.7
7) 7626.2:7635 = 42.5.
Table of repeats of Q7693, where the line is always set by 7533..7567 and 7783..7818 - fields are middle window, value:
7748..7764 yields -3.0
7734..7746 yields 0.3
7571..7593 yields -0.9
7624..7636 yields 0.8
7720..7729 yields -0.7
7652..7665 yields 0.9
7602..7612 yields -0.1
